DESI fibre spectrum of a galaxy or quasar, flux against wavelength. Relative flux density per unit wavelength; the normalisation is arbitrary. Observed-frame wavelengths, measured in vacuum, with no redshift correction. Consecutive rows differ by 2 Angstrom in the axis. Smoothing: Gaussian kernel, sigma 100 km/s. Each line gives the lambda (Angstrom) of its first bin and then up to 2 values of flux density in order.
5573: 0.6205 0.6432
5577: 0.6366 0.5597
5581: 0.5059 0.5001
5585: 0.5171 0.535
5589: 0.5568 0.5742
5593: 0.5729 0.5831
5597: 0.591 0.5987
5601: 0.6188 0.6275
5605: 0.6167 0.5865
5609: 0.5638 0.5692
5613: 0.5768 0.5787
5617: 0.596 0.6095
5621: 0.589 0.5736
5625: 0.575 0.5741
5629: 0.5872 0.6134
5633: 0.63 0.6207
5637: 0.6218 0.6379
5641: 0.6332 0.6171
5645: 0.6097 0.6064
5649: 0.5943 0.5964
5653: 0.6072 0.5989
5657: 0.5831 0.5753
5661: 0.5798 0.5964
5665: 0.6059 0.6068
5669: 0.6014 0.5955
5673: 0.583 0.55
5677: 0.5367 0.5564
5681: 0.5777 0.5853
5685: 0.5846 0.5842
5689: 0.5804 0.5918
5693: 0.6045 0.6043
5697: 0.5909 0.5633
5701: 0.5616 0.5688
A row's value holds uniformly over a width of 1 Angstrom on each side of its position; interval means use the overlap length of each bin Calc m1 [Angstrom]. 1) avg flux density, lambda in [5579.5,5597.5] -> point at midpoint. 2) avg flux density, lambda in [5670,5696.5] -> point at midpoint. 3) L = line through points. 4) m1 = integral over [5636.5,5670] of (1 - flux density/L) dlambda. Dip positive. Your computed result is -2.03 Angstrom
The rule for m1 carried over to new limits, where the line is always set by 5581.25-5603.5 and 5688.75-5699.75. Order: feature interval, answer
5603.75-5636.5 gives -1.1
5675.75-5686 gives 0.3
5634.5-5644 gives -0.8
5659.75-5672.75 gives -0.3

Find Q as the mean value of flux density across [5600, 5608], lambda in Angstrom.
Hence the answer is 0.612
